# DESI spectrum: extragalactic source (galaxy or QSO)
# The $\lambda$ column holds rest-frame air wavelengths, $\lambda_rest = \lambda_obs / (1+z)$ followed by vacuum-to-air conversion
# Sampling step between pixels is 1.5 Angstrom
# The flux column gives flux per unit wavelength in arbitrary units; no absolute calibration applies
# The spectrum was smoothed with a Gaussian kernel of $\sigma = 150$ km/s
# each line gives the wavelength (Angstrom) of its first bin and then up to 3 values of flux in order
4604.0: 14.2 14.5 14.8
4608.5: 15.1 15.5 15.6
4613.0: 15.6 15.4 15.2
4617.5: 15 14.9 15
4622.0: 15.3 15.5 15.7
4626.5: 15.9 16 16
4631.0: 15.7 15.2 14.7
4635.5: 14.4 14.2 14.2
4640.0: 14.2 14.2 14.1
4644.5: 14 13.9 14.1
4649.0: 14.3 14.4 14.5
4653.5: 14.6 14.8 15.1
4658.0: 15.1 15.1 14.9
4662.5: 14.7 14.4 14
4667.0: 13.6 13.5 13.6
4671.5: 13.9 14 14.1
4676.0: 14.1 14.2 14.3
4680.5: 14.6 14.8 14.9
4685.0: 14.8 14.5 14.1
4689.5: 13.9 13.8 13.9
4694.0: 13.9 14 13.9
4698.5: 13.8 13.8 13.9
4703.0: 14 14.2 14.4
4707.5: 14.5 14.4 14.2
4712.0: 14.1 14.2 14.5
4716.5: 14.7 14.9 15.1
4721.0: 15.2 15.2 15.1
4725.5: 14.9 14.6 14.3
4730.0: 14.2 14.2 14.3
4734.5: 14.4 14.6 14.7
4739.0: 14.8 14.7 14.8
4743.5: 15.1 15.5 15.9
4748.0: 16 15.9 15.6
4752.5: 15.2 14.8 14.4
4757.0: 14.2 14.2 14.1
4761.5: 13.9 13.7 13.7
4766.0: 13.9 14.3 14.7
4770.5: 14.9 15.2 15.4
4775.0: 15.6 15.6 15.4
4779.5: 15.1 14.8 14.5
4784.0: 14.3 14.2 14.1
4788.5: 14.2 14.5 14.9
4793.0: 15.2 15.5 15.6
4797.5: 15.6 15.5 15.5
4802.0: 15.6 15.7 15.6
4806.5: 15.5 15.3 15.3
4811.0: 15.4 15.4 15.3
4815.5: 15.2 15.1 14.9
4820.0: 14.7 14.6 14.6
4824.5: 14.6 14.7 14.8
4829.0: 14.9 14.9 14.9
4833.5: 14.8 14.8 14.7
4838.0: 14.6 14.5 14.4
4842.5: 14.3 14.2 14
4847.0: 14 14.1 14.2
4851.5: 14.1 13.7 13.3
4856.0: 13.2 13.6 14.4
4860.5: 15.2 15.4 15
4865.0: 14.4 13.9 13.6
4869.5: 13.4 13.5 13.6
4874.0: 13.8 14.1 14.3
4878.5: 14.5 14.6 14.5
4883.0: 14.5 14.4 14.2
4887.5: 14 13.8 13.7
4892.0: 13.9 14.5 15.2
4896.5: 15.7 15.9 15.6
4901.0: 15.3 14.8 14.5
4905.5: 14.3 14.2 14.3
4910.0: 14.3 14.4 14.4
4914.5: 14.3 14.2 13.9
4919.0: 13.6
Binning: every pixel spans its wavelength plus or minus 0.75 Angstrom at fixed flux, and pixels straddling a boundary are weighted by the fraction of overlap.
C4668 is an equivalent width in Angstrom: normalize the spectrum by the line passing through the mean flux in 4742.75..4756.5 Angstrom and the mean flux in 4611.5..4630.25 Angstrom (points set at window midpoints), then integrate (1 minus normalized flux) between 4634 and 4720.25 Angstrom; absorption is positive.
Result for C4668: 6.31 Angstrom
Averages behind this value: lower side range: 15.5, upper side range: 15.4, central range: 14.3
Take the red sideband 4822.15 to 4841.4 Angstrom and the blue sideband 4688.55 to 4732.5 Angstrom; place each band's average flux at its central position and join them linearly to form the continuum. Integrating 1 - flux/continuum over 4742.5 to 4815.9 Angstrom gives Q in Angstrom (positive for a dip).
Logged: -2.3 Angstrom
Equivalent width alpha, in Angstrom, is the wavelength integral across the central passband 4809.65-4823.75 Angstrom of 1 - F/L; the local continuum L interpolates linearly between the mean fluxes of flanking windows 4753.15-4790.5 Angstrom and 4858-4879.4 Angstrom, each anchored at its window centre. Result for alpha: -0.6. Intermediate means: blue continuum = 14.6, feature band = 15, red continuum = 14.2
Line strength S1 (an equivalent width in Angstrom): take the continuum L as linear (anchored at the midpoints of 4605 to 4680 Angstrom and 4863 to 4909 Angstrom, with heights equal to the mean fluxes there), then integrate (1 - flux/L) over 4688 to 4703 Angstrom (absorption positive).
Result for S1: 0.8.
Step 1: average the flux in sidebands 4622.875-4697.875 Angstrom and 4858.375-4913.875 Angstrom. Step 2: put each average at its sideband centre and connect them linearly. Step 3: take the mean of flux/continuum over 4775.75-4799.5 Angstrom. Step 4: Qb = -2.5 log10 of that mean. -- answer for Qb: -0.04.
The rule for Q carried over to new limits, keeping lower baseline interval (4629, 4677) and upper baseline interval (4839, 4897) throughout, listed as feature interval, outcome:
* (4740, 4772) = -1.0 Angstrom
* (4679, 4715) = 0.4 Angstrom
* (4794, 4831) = -2.5 Angstrom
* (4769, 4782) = -0.8 Angstrom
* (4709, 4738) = -0.5 Angstrom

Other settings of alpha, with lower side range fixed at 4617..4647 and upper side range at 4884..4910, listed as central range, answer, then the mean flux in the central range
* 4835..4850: 0.3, 14.3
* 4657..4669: 0.3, 14.4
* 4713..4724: 0.0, 14.9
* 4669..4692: 1.0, 14.2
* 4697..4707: 0.5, 14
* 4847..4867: 0.6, 14.2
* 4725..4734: 0.2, 14.4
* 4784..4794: 0.1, 14.5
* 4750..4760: 0.0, 14.7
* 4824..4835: -0.1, 14.8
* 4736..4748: -0.3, 15.1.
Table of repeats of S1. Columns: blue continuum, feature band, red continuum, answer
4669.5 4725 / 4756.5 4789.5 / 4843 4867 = -0.7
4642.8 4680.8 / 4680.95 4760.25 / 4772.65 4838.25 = 0.2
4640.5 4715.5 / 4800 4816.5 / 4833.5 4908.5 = -1.3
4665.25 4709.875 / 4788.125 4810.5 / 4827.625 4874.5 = -1.8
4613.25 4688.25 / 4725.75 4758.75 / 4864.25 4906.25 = -0.7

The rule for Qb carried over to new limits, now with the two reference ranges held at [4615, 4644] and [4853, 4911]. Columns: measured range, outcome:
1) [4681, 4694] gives 0.04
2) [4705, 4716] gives 0.03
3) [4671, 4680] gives 0.06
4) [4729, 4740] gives 0.02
